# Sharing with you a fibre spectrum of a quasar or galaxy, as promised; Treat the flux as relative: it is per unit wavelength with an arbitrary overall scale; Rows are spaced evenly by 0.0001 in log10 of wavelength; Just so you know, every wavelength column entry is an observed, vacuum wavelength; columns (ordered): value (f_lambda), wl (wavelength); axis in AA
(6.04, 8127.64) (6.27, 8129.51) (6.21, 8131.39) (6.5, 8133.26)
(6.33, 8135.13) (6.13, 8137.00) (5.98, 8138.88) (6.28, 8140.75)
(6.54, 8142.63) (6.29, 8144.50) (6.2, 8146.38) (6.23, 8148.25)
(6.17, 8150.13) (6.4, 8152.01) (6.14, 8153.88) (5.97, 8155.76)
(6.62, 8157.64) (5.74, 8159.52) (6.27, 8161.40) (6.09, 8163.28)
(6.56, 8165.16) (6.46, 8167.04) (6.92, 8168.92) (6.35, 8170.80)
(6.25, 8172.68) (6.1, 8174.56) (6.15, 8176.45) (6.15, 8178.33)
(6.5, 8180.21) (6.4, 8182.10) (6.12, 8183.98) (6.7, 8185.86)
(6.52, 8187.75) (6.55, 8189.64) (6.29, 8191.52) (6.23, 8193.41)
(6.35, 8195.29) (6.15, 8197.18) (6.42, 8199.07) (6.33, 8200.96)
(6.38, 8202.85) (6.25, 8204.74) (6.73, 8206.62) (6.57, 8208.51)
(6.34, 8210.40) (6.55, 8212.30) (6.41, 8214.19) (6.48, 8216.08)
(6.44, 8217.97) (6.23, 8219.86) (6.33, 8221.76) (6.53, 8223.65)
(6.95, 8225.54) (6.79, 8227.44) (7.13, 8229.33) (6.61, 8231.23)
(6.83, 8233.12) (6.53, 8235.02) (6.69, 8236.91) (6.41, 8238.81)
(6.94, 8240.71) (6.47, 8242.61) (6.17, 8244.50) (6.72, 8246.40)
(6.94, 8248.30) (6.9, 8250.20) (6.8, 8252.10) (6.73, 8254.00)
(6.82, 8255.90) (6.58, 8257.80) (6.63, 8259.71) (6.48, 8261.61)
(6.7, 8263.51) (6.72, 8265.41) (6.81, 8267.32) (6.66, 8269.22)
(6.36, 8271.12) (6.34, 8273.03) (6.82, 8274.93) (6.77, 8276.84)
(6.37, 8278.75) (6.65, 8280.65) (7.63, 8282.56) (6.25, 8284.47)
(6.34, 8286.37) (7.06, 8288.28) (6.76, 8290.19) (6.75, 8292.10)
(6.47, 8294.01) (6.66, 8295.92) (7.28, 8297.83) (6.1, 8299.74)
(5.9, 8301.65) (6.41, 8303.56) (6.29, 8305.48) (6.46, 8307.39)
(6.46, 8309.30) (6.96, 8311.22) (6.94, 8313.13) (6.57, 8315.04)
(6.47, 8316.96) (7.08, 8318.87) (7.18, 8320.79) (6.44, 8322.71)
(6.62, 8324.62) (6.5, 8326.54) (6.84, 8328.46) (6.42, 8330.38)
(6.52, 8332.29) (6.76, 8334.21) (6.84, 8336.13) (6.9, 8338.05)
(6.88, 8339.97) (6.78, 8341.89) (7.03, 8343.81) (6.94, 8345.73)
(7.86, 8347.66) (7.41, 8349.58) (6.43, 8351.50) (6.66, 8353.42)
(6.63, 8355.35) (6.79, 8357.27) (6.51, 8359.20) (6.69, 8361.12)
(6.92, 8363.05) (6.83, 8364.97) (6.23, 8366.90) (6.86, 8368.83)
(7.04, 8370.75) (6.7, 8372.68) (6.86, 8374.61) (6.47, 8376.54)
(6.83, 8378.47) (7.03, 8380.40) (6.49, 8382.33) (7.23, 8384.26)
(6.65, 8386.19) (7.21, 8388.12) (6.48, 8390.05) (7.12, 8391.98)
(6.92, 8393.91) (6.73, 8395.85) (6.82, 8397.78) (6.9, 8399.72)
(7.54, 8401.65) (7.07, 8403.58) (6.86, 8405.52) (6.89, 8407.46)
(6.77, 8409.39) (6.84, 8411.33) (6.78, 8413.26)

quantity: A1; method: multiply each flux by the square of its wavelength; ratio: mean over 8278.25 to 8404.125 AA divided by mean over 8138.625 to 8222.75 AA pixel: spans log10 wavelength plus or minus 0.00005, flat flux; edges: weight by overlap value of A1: 1.1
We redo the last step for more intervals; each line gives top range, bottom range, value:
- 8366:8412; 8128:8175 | 1.16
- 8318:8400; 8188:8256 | 1.07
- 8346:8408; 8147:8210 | 1.14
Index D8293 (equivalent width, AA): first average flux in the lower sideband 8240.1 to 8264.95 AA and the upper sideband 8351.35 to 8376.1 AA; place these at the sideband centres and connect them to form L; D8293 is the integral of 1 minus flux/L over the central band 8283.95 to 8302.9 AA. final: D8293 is 0.4 AA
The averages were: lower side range 6.68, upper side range 6.71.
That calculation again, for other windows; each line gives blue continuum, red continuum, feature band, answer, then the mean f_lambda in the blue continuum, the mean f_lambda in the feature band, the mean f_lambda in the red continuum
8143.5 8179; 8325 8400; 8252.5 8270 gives -0.40 AA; 6.27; 6.68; 6.81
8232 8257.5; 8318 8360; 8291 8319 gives 0.82 AA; 6.69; 6.57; 6.82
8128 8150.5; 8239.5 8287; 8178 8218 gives 0.28 AA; 6.26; 6.41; 6.67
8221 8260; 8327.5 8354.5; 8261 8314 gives 1.22 AA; 6.69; 6.62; 6.88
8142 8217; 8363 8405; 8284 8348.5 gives -0.09 AA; 6.35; 6.7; 6.86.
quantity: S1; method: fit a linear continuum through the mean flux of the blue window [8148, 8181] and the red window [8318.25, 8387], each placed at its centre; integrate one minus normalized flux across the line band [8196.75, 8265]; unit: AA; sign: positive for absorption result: -1.3 AA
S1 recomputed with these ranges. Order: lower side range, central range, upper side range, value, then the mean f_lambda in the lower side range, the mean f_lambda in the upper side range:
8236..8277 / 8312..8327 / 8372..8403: 0.1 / 6.65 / 6.88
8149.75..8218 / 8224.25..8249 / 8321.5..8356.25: -0.7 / 6.35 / 6.81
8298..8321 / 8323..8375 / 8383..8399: -0.5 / 6.57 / 6.89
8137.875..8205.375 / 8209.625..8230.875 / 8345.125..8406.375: -0.4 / 6.31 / 6.87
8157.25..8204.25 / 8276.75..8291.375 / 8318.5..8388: -0.2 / 6.34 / 6.8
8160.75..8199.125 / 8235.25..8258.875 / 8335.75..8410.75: -0.5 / 6.36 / 6.87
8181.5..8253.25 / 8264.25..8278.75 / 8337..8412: 0.1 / 6.53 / 6.87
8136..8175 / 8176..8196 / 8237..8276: 0.1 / 6.27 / 6.65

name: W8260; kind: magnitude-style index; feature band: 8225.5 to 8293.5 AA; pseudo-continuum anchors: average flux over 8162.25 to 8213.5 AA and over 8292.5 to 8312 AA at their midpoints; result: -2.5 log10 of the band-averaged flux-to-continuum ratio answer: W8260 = -0.04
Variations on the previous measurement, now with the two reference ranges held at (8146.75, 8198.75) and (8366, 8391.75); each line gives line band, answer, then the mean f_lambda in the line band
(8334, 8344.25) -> -0.03 mag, 6.86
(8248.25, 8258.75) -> -0.05 mag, 6.78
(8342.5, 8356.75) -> -0.04 mag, 6.98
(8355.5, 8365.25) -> 0.00 mag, 6.74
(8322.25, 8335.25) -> 0.01 mag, 6.6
